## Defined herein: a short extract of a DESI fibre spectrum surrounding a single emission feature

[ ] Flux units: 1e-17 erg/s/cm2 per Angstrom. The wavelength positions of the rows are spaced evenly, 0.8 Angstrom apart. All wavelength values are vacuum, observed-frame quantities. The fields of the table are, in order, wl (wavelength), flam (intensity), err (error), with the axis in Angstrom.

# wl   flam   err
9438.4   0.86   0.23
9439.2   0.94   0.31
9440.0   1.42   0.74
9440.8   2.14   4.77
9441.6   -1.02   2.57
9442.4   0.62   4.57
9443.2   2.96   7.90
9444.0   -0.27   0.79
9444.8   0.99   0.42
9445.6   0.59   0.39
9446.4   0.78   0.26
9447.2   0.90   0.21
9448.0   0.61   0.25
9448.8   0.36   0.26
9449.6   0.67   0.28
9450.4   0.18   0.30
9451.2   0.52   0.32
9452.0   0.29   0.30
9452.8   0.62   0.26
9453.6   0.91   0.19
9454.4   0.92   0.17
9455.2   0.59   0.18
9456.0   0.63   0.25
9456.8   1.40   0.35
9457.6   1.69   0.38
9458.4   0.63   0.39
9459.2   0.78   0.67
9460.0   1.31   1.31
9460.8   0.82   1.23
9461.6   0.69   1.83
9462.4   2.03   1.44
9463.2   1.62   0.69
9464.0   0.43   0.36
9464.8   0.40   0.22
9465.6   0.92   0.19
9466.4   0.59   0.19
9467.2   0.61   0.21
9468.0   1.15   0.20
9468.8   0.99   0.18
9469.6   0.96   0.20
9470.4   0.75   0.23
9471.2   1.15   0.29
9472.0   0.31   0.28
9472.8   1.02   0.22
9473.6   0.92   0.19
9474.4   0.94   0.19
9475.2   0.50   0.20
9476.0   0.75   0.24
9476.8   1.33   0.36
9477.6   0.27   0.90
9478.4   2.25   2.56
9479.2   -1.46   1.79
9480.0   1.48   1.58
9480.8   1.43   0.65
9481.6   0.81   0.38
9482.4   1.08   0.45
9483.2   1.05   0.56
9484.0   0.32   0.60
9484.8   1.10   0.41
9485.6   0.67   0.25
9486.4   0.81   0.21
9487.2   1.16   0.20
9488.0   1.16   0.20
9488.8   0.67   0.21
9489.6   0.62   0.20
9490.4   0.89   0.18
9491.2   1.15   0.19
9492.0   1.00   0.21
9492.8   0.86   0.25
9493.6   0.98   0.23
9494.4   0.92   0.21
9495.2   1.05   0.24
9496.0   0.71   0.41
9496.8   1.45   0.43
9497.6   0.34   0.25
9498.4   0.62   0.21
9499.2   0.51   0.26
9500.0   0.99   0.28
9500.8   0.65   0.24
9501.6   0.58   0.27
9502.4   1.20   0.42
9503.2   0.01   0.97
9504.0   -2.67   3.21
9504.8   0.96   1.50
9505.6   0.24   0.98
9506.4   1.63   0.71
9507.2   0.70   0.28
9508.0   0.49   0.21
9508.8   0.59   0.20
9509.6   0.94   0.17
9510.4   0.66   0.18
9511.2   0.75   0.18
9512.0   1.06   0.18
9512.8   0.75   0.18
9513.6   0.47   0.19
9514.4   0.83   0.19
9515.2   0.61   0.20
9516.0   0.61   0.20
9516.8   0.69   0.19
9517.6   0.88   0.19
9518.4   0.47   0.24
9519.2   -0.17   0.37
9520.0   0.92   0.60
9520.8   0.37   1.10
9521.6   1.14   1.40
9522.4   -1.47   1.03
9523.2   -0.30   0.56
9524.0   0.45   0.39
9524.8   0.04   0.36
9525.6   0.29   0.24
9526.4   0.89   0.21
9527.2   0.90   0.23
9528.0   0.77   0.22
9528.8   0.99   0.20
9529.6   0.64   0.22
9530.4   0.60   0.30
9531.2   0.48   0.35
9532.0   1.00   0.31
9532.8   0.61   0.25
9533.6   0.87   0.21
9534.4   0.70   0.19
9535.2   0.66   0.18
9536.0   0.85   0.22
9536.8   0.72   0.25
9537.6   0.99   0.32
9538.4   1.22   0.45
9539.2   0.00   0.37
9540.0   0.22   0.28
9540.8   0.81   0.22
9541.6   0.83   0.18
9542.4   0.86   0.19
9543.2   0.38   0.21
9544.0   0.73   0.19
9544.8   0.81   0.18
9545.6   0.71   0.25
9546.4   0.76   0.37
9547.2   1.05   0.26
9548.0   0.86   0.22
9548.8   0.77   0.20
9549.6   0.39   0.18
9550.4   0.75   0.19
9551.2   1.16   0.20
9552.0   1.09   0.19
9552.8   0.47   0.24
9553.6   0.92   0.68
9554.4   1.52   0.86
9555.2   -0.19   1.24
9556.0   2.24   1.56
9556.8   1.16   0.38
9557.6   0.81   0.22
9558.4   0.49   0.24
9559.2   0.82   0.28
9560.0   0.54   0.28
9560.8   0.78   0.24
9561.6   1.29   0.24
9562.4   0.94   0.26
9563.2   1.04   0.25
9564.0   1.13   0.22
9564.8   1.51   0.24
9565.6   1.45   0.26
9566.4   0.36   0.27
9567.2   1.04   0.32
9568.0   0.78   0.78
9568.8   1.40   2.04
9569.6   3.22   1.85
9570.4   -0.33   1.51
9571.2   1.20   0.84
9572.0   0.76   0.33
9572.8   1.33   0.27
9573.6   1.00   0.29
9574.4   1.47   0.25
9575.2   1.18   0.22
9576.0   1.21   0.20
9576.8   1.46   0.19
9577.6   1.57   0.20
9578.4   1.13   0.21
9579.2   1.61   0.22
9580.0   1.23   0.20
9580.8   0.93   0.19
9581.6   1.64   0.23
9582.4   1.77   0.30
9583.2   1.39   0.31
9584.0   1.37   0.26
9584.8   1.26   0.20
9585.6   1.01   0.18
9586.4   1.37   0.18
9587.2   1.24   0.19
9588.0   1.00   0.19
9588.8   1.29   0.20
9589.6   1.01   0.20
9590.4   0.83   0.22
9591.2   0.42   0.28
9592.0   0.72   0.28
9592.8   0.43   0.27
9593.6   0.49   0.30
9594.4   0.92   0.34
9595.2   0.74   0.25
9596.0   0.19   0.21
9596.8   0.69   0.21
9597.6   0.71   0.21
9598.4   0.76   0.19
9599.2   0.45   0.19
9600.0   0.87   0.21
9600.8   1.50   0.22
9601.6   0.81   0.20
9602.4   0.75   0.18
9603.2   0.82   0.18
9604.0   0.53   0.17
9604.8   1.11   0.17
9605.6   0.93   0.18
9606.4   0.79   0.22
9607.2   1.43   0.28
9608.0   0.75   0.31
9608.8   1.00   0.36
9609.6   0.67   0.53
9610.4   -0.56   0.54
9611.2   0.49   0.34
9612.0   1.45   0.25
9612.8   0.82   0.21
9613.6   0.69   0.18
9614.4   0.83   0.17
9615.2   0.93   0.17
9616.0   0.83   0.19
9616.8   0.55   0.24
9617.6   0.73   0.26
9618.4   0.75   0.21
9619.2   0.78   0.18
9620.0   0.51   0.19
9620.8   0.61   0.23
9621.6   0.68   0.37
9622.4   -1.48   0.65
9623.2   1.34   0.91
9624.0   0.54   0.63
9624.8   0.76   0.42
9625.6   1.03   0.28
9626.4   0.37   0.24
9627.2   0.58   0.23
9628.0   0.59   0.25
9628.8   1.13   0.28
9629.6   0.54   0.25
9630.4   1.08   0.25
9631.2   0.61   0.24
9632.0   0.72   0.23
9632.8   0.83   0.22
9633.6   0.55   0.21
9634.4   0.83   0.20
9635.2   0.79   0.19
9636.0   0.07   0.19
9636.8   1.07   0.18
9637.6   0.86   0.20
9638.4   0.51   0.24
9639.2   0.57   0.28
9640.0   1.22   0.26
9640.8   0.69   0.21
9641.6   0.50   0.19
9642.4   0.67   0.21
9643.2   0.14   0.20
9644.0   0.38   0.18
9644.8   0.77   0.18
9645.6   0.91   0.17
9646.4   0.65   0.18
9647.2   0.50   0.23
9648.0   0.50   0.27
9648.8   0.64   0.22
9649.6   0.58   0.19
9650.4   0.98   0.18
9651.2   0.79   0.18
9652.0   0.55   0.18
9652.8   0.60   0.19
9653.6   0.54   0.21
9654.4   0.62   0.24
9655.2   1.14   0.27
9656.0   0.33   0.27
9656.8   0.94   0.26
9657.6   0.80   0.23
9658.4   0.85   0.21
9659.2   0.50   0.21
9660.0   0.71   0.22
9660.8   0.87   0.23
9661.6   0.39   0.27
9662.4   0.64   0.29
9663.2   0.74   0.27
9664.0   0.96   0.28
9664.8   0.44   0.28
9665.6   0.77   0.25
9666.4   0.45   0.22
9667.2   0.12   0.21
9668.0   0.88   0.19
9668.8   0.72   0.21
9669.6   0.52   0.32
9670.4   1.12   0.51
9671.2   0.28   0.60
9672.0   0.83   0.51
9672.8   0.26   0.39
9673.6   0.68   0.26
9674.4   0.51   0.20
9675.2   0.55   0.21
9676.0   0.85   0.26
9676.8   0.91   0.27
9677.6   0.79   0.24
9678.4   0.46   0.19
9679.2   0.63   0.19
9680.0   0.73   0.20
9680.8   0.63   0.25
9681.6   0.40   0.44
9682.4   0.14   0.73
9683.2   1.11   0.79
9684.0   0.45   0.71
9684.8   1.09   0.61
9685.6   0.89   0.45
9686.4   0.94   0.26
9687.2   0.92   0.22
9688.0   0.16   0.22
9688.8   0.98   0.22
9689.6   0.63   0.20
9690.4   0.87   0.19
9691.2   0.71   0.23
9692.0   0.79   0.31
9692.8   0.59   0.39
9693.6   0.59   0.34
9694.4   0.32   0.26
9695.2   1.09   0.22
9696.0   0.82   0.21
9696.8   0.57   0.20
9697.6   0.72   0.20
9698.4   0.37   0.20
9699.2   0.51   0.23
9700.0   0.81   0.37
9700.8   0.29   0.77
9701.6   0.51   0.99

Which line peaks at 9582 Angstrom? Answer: [O III]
